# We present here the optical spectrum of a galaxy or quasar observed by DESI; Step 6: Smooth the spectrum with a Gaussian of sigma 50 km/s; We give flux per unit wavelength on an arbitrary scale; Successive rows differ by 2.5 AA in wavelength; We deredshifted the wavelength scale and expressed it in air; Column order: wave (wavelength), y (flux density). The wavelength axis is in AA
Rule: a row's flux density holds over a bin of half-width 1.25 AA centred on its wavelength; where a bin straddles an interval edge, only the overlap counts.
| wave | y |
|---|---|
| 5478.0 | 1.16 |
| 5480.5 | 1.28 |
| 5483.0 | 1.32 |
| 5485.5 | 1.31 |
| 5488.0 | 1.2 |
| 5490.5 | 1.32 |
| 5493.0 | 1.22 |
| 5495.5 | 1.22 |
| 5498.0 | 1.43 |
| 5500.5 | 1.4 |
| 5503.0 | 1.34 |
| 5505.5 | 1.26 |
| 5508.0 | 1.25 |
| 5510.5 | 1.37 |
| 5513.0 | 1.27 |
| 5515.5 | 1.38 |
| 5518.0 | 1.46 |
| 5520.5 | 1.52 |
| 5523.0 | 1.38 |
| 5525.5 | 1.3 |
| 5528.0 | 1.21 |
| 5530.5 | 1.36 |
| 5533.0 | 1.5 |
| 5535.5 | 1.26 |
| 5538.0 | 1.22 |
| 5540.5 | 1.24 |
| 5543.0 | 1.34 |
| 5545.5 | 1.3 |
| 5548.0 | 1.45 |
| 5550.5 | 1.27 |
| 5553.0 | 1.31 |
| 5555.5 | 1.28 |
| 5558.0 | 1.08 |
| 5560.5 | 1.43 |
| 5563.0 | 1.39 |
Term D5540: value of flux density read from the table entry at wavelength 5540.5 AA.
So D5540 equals 1.24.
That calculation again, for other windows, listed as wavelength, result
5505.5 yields 1.26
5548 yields 1.45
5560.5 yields 1.43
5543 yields 1.34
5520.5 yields 1.52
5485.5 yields 1.31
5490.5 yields 1.32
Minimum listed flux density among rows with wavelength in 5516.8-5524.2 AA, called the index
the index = 1.38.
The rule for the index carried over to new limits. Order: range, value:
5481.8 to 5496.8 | 1.2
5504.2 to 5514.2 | 1.25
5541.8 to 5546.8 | 1.3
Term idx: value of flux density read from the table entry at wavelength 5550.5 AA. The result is 1.27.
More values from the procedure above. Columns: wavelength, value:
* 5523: 1.38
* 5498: 1.43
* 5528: 1.21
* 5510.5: 1.37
